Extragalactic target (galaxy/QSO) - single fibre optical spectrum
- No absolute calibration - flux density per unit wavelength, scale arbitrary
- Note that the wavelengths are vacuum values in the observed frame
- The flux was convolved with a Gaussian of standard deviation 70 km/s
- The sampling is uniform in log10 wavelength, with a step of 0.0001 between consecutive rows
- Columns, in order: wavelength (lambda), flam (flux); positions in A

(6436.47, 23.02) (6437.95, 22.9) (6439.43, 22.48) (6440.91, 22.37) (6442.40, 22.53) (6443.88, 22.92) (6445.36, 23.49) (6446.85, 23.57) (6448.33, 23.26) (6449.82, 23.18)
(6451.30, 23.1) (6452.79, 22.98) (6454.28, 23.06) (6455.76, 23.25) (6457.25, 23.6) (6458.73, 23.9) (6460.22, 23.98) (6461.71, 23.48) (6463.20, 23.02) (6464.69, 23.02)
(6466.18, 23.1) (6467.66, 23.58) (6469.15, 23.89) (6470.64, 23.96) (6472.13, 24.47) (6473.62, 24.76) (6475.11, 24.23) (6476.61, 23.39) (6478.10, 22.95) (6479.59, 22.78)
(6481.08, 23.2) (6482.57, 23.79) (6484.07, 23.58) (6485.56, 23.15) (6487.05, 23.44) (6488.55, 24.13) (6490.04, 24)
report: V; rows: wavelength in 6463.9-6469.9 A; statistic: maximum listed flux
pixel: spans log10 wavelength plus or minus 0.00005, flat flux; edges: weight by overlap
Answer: 23.89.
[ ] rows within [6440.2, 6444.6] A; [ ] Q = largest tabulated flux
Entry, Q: 22.92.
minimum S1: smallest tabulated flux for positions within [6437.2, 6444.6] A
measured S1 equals 22.37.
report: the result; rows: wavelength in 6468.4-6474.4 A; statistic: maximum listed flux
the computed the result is 24.76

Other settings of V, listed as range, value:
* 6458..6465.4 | 23.98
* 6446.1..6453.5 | 23.57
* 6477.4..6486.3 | 23.79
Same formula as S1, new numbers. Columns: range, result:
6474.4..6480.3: 22.78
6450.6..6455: 22.98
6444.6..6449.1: 23.26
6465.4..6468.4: 23.1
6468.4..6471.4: 23.89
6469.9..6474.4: 23.96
